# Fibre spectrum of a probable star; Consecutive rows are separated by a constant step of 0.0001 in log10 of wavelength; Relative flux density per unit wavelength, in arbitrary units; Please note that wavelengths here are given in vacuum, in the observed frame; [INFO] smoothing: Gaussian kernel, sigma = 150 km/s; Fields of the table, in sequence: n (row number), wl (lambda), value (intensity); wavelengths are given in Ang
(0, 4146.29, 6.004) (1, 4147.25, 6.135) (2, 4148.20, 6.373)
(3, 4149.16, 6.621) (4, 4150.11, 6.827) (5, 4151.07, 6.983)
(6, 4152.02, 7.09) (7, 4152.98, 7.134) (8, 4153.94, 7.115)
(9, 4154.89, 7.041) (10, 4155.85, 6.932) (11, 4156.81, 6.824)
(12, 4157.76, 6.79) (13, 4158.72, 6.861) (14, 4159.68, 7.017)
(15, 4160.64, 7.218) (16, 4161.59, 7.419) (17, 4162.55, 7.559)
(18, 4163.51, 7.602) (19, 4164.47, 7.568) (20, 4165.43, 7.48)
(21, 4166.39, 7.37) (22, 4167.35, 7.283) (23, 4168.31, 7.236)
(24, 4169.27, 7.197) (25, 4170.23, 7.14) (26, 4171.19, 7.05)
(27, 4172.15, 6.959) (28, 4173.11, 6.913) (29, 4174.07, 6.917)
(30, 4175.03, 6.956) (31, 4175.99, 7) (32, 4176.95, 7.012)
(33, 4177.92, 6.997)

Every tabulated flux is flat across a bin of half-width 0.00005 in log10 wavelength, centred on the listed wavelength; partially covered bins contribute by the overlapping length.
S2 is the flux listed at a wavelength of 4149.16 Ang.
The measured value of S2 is 6.621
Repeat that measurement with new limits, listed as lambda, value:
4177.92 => 6.997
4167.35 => 7.283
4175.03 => 6.956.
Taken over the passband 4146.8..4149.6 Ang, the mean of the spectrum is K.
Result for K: 6.38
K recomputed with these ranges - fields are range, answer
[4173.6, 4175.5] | 6.94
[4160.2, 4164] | 7.46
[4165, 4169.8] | 7.31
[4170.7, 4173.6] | 6.98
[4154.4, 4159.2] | 6.9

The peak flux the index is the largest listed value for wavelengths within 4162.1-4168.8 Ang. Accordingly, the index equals 7.602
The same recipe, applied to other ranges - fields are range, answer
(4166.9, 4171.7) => 7.283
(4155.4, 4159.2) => 6.932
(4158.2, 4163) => 7.559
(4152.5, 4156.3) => 7.134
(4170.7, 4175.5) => 7.05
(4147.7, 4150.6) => 6.827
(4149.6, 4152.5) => 7.09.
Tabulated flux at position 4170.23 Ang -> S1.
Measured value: 7.14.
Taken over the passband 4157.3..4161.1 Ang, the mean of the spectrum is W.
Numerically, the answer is 6.96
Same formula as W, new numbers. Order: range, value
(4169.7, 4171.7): 7.1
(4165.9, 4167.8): 7.32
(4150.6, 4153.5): 7.07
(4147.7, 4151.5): 6.7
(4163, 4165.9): 7.54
